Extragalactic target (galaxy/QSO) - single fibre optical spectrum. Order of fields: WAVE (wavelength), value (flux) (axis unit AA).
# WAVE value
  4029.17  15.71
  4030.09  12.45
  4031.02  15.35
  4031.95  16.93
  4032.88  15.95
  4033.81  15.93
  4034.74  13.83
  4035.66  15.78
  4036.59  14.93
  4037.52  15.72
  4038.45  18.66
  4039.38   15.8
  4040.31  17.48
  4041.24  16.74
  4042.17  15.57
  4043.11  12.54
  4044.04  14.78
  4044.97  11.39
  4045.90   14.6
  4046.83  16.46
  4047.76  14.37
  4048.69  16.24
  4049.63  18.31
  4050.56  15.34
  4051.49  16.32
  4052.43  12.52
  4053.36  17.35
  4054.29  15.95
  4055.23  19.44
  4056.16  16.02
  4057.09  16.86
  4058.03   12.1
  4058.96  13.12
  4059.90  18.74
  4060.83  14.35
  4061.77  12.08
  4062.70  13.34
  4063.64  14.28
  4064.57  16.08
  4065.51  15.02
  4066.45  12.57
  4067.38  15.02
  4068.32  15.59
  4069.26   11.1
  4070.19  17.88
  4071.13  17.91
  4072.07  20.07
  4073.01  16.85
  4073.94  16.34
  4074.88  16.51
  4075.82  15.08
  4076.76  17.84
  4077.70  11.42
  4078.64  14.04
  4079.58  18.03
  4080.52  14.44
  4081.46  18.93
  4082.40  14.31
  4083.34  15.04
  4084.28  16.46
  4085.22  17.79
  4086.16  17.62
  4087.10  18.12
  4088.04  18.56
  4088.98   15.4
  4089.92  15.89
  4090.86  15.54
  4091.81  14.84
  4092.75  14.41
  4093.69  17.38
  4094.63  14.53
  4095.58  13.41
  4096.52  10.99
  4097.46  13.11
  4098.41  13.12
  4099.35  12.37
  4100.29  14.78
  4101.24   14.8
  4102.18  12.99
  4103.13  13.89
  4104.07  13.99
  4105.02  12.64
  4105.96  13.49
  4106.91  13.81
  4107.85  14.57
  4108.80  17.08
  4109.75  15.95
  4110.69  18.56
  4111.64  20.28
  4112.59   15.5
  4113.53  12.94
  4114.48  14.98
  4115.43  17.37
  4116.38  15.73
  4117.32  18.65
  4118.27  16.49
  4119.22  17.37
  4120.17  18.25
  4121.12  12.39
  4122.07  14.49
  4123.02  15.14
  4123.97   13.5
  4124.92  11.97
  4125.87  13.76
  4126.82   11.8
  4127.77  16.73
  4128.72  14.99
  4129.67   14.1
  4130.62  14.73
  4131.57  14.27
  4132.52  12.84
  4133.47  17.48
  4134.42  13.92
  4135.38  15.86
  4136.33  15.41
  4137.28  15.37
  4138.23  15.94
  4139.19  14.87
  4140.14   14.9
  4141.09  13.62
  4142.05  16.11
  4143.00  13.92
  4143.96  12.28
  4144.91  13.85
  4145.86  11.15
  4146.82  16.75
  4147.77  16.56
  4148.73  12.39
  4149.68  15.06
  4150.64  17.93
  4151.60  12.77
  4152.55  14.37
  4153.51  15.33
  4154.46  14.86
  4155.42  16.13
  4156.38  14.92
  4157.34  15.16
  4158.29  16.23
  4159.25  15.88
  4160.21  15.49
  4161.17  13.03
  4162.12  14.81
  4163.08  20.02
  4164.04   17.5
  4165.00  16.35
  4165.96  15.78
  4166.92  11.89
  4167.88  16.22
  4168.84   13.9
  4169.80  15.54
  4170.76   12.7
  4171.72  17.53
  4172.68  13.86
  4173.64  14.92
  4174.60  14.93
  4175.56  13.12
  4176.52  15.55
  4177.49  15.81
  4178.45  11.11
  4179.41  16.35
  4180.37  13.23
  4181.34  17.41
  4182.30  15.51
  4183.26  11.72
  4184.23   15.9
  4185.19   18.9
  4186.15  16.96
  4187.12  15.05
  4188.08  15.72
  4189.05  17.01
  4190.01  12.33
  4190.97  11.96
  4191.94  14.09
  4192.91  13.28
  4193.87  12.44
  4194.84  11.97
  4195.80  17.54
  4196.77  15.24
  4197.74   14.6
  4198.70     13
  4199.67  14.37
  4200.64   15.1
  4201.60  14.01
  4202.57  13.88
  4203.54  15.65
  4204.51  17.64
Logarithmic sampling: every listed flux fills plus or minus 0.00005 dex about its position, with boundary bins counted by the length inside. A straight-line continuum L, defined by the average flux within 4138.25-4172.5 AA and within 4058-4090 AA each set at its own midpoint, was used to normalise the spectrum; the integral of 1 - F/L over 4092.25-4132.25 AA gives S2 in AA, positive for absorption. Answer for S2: 1.6 AA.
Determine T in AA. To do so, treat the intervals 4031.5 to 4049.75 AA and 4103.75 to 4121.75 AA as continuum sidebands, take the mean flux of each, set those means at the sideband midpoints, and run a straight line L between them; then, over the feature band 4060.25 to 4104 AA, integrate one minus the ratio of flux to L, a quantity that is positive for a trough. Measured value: 1.3 AA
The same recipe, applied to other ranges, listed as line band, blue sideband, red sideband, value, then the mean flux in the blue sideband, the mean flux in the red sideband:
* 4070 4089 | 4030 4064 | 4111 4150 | -1.7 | 15.4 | 15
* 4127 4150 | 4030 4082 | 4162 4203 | 0.6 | 15.5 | 14.9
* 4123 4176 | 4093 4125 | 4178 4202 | -0.2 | 14.9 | 14.6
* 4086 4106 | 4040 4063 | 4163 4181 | 0.7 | 15.3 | 15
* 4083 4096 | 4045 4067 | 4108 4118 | 0.0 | 15.2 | 16.6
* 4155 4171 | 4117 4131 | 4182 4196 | -0.7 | 14.9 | 14.6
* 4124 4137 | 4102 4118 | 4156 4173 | 0.9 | 15.5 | 15.4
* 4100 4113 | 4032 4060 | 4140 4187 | 0.1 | 15.6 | 15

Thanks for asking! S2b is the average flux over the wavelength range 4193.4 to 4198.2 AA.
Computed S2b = 14.3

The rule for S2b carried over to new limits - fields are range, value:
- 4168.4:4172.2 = 14.9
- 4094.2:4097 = 13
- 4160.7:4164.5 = 16.4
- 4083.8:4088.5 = 17.7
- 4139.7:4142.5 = 14.8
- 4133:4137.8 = 15.6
